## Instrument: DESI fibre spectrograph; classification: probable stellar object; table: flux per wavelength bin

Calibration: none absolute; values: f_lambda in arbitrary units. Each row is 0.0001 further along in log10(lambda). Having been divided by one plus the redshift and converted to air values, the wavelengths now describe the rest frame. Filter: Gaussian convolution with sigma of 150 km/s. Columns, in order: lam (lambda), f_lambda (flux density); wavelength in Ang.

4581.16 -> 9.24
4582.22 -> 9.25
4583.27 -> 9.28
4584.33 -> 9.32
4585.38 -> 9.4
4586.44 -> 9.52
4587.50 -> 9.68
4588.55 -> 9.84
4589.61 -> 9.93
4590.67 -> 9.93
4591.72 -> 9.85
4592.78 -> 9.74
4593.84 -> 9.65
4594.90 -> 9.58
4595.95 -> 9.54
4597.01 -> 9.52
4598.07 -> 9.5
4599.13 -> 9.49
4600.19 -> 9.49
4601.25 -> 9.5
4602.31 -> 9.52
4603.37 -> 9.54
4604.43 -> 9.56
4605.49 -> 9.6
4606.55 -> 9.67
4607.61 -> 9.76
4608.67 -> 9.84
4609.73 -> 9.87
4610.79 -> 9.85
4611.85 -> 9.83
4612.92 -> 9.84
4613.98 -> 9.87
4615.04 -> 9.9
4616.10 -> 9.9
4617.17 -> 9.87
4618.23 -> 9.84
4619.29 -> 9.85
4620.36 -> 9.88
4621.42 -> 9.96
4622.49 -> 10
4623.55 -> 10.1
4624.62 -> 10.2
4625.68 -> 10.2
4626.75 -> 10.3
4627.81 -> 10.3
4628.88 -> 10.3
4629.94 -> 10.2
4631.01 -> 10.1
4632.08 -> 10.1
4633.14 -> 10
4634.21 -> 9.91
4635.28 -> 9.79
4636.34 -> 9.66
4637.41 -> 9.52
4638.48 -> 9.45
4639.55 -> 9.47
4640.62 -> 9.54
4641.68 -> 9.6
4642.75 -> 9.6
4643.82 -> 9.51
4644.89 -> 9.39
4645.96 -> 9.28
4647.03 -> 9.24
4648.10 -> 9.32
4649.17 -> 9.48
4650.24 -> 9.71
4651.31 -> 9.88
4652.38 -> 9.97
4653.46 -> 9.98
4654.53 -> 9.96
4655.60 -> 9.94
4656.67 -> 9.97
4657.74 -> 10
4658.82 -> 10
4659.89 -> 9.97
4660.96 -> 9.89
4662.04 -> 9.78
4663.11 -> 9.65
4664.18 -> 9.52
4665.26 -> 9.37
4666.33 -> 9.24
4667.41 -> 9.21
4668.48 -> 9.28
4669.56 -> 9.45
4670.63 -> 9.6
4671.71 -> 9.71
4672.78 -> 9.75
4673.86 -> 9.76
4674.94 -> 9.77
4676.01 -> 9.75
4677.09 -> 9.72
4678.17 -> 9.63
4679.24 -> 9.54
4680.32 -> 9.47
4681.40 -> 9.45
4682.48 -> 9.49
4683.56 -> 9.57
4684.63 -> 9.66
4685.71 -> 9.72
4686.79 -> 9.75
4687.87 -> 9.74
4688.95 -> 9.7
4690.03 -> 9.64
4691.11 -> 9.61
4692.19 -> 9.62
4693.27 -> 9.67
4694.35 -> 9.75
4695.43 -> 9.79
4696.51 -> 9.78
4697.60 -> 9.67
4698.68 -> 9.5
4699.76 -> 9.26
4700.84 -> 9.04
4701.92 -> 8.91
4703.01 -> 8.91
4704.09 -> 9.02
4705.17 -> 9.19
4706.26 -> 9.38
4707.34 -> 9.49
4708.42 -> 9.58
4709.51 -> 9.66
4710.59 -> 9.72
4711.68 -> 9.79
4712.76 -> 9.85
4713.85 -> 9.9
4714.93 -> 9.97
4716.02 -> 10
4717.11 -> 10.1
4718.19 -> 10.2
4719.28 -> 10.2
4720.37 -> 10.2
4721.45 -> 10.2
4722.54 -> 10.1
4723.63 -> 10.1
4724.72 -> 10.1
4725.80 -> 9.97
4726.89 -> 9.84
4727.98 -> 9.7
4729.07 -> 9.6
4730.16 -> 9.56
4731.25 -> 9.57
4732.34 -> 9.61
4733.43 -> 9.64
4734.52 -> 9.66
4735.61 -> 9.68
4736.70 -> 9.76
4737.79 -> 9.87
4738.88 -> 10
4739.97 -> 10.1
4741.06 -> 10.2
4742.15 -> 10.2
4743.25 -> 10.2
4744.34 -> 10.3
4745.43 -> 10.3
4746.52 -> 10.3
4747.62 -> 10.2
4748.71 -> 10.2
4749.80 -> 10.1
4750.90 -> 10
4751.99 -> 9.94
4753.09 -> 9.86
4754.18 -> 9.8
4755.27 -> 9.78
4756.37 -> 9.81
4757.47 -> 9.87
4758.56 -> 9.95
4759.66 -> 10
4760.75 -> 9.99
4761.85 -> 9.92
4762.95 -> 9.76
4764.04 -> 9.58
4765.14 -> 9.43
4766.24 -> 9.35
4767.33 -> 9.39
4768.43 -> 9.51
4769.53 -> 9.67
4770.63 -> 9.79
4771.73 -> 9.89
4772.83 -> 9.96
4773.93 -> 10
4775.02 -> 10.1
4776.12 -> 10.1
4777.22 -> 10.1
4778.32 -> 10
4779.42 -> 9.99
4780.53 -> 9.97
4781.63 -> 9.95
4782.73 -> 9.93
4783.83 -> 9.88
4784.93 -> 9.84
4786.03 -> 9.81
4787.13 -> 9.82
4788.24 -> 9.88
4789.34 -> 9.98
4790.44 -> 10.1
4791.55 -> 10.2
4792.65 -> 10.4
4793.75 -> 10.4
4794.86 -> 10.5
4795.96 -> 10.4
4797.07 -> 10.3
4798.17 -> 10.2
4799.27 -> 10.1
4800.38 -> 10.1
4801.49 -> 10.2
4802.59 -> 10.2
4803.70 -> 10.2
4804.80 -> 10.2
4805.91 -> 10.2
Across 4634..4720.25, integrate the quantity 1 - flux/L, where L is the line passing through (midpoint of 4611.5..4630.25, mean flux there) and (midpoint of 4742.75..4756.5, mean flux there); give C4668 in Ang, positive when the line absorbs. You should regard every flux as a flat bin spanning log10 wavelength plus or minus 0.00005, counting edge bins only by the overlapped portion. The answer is 3.5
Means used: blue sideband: 10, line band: 9.63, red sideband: 10.1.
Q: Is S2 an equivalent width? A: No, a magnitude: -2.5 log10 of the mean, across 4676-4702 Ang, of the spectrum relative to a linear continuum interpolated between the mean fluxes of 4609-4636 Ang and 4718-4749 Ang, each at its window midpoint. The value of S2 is 0.04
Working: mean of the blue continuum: 10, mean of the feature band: 9.59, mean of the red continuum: 9.98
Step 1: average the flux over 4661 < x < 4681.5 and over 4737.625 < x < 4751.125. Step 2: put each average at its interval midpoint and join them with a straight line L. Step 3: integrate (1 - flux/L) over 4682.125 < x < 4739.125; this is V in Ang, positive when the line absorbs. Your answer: 1.1 Ang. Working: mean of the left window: 9.57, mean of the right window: 10.2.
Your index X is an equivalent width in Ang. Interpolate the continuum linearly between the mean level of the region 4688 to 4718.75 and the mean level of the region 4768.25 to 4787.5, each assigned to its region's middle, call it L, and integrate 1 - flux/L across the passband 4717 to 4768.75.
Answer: -0.77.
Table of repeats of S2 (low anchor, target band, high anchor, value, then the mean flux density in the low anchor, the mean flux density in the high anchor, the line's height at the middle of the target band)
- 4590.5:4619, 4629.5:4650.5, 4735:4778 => 0.01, 9.71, 9.92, 9.76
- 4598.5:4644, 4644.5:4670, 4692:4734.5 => 0.01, 9.82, 9.7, 9.77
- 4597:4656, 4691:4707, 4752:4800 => 0.05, 9.78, 9.94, 9.85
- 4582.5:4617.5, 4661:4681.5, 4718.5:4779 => 0.02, 9.67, 9.91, 9.78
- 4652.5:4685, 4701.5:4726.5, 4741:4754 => 0.02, 9.67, 10.1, 9.94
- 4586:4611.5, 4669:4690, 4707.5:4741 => 0.02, 9.67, 9.87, 9.8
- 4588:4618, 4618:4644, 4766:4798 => -0.02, 9.72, 9.98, 9.76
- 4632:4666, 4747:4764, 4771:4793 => 0.00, 9.7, 9.99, 9.93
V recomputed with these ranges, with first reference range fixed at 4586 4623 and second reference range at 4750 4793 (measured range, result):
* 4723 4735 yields 0.10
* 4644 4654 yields 0.20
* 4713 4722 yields -0.23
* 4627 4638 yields -0.26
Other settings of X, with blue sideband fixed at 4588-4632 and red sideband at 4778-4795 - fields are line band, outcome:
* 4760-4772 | 0.41 Ang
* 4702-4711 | 0.54 Ang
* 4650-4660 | -0.06 Ang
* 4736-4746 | -0.12 Ang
